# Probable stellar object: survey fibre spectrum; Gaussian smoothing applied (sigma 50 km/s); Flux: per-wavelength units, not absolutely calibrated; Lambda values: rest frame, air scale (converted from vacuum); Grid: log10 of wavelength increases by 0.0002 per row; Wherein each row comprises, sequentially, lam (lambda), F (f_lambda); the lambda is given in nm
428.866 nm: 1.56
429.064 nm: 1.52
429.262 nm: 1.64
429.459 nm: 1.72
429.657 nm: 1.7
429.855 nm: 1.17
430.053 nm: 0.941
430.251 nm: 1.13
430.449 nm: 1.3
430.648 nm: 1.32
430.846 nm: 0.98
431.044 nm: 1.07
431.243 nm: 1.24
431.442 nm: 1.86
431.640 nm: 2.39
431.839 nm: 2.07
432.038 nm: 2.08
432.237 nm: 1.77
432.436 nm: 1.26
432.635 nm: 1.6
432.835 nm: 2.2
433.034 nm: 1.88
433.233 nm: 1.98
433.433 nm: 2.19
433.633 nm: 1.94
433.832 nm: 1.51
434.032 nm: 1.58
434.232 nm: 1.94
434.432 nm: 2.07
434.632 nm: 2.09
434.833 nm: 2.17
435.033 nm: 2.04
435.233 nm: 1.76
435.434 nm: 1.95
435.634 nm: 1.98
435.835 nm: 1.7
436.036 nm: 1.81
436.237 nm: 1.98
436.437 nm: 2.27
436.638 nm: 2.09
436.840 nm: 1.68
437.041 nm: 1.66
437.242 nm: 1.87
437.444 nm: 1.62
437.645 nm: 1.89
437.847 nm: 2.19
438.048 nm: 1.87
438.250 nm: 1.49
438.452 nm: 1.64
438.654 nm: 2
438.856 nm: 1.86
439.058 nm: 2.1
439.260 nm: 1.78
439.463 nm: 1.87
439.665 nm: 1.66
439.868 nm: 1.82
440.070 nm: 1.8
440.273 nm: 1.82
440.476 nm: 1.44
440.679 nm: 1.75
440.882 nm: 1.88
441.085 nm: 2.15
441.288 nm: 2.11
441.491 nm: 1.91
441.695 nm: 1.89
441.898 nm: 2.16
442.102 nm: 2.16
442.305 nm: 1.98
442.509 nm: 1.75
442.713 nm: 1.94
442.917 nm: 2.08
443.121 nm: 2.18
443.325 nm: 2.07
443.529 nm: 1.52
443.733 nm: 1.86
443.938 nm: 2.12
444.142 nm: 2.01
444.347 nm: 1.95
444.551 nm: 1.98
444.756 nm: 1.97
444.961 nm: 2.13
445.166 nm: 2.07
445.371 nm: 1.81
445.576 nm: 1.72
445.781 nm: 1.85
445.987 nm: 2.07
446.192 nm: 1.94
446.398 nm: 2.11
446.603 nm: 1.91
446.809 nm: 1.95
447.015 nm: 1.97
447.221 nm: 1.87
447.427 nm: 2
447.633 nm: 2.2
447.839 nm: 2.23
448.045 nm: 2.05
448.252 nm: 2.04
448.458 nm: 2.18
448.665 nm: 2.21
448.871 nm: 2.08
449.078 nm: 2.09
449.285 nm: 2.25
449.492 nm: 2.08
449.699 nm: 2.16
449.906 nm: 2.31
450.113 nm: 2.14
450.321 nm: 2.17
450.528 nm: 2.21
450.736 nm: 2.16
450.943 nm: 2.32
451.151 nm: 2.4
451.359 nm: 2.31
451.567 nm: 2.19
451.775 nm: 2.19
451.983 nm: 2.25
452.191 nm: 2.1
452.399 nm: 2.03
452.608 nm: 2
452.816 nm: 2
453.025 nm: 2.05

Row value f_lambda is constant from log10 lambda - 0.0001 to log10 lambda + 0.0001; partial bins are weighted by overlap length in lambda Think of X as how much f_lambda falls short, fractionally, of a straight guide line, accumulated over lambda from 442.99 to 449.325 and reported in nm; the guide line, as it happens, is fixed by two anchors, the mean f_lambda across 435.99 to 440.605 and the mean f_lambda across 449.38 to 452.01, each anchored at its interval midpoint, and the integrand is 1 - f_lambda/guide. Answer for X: 0.21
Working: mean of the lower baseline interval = 1.83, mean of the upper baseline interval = 2.22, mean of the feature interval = 2.01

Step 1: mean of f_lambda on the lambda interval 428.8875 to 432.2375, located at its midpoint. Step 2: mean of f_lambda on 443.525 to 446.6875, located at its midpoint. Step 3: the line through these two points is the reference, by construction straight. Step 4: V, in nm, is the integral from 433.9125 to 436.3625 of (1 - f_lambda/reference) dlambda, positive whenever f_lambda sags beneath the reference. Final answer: -0.40 nm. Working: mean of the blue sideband 1.52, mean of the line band 1.92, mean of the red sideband 1.95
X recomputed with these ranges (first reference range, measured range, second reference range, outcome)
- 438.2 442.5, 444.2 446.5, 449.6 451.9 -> 0.09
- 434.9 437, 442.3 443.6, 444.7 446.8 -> 0.01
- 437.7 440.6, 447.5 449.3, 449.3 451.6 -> 0.01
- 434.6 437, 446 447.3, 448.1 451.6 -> 0.10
